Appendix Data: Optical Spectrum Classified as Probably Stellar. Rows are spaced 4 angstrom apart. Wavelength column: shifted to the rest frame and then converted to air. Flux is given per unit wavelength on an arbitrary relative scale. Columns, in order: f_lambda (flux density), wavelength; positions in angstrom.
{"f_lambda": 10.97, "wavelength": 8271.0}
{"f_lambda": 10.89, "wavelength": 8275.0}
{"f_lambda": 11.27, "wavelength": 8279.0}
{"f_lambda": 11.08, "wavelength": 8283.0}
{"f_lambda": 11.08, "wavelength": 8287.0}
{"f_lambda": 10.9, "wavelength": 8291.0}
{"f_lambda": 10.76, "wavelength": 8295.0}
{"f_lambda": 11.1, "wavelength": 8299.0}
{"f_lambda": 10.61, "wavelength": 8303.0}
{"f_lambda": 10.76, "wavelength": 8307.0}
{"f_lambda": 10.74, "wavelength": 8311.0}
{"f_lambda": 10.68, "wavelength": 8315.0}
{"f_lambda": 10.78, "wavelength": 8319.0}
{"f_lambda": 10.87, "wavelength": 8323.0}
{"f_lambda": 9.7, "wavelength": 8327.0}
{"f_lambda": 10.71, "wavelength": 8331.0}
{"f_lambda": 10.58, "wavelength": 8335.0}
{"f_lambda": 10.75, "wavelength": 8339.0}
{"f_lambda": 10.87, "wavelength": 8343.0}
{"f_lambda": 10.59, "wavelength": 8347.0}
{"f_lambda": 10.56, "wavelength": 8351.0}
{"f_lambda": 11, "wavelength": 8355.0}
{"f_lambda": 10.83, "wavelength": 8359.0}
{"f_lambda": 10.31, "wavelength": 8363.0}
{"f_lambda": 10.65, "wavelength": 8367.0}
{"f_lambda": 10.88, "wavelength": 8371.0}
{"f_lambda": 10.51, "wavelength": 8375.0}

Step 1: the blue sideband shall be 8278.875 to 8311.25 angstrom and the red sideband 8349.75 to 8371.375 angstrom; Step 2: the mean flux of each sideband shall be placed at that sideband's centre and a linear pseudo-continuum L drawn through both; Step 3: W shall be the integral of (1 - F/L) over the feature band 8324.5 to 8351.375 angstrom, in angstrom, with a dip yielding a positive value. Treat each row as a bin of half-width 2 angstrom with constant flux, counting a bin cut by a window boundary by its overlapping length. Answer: 0.6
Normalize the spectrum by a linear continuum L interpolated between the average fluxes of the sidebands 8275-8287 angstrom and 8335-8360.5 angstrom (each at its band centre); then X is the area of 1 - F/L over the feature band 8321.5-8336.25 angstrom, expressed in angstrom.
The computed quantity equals 0.6 angstrom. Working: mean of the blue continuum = 11.1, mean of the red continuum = 10.8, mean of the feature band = 10.4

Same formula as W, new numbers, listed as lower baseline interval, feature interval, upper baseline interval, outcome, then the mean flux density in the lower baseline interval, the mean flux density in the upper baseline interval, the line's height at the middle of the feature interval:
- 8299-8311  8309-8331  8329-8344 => 0.4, 10.8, 10.7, 10.7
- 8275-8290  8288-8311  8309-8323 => 0.2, 11.1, 10.8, 10.9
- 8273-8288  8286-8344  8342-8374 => 1.0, 11.1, 10.7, 10.9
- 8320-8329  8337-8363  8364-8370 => -0.5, 10.3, 10.6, 10.5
